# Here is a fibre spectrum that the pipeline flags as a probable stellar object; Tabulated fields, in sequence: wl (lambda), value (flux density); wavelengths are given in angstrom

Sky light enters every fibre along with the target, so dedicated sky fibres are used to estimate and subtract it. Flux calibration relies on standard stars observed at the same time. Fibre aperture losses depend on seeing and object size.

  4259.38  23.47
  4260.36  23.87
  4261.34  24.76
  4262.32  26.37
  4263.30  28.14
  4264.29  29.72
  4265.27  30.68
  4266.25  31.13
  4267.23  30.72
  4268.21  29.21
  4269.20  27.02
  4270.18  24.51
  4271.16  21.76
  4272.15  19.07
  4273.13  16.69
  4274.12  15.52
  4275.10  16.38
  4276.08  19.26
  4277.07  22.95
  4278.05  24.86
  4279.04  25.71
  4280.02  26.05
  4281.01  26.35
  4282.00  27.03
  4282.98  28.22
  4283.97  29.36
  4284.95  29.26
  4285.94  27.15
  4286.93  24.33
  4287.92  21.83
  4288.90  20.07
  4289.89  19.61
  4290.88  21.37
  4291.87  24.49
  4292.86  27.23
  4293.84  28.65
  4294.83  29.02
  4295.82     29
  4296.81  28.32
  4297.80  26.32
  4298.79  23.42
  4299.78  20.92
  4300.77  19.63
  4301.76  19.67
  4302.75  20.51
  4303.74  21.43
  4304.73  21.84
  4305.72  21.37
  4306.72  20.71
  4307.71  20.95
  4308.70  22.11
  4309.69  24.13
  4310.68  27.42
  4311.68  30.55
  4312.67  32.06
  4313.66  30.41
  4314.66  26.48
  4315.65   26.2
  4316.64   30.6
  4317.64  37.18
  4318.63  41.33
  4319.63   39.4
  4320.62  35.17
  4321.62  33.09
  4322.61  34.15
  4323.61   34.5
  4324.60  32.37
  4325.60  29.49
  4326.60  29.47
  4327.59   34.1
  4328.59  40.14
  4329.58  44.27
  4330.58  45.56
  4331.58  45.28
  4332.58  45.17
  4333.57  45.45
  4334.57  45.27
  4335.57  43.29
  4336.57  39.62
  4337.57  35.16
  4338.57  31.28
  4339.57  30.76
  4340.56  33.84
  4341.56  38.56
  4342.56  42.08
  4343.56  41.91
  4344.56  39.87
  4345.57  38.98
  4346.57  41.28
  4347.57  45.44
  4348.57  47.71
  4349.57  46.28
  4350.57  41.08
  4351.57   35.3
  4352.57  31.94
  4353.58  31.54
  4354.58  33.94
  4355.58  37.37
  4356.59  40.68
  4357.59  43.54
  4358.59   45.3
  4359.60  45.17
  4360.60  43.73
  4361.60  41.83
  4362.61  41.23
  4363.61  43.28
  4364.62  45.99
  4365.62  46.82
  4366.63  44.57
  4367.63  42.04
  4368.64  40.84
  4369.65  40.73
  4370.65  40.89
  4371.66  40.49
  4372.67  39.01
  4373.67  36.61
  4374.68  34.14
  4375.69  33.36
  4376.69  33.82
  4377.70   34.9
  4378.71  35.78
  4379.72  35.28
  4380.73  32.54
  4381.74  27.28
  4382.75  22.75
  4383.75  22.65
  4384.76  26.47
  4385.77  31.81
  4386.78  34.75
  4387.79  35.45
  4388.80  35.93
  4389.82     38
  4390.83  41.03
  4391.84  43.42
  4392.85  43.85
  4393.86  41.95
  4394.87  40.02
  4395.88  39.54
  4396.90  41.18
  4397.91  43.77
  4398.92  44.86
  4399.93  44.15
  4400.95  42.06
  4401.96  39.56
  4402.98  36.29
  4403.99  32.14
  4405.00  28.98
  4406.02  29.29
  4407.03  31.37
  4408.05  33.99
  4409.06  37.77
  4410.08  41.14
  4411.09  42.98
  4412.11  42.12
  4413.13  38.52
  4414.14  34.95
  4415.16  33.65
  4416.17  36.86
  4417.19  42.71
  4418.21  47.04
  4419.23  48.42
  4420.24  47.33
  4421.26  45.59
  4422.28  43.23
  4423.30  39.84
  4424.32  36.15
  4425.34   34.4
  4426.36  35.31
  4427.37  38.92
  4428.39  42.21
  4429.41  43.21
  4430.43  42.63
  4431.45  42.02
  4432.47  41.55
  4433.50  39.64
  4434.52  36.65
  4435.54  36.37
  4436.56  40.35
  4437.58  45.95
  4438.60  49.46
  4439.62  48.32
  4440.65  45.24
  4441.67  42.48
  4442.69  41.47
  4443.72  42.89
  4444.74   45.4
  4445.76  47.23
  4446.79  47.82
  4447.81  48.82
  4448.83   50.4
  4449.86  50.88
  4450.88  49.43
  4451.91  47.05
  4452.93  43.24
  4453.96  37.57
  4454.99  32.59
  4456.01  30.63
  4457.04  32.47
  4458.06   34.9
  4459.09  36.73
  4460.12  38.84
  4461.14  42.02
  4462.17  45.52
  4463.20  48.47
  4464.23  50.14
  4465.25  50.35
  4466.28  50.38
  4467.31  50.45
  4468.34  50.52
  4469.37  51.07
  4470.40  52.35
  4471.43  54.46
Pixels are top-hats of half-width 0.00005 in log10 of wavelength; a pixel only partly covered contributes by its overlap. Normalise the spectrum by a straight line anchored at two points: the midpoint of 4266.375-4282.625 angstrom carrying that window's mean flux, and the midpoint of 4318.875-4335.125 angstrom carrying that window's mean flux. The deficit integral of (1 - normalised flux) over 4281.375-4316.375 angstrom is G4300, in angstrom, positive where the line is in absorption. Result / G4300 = 6.0 angstrom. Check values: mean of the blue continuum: 23.5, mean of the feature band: 24.9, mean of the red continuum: 38.4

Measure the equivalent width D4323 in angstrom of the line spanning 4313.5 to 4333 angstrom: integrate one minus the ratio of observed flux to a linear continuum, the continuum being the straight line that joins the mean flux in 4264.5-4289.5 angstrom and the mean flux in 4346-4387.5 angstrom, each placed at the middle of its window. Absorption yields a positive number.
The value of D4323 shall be -2.6 angstrom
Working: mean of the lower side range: 24.6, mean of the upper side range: 38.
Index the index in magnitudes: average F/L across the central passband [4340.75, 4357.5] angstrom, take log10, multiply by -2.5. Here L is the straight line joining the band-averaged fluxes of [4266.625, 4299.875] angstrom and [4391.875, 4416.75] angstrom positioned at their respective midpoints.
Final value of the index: -0.23 mag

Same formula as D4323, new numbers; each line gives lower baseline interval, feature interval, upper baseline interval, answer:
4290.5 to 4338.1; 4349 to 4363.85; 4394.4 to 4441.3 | -2.31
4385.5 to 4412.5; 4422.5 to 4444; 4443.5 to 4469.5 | 0.41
